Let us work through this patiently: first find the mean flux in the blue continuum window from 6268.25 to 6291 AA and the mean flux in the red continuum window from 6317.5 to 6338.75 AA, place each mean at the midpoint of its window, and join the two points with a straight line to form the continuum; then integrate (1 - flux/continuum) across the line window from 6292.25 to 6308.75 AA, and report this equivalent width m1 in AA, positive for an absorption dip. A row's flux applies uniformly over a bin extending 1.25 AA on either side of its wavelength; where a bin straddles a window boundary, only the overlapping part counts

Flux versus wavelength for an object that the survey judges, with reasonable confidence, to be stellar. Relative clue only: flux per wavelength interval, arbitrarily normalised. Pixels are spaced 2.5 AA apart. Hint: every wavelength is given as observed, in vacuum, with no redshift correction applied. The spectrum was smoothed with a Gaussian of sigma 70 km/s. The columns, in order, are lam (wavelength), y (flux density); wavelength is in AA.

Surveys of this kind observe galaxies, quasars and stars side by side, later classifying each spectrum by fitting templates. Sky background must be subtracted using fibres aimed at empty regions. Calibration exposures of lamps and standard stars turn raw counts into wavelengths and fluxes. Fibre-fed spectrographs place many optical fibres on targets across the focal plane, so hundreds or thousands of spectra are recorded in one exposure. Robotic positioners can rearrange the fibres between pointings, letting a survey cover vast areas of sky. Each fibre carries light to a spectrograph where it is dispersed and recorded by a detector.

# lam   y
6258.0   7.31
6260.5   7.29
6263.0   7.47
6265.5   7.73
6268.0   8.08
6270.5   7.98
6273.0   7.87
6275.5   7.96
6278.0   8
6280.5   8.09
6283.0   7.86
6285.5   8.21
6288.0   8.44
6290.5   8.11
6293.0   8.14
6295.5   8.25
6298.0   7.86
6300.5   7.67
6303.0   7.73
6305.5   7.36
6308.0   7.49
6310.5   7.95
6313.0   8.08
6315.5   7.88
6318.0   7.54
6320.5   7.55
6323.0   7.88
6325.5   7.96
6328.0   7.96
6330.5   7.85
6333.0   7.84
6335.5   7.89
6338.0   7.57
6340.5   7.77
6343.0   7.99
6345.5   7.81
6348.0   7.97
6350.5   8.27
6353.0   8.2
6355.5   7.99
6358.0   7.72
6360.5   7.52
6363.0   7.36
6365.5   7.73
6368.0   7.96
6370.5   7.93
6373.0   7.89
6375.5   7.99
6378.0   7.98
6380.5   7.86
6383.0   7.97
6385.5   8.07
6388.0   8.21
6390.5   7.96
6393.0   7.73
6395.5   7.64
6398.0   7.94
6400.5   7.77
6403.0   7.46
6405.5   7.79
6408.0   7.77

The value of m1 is 0.3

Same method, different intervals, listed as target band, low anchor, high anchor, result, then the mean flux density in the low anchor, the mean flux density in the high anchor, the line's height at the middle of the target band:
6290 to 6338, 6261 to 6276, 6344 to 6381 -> 0.1 AA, 7.81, 7.88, 7.85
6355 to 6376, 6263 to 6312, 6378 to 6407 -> 0.3 AA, 7.92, 7.86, 7.88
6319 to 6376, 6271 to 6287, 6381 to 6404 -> 0.5 AA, 8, 7.87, 7.92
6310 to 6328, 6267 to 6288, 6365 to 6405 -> 0.3 AA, 8.03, 7.88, 7.97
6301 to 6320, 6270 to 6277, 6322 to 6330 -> 0.5 AA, 7.93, 7.93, 7.93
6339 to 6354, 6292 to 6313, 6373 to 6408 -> -0.3 AA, 7.82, 7.87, 7.84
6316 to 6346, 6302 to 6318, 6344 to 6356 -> 0.4 AA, 7.73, 8.05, 7.9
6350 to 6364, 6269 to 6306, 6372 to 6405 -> 0.1 AA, 7.98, 7.88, 7.91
